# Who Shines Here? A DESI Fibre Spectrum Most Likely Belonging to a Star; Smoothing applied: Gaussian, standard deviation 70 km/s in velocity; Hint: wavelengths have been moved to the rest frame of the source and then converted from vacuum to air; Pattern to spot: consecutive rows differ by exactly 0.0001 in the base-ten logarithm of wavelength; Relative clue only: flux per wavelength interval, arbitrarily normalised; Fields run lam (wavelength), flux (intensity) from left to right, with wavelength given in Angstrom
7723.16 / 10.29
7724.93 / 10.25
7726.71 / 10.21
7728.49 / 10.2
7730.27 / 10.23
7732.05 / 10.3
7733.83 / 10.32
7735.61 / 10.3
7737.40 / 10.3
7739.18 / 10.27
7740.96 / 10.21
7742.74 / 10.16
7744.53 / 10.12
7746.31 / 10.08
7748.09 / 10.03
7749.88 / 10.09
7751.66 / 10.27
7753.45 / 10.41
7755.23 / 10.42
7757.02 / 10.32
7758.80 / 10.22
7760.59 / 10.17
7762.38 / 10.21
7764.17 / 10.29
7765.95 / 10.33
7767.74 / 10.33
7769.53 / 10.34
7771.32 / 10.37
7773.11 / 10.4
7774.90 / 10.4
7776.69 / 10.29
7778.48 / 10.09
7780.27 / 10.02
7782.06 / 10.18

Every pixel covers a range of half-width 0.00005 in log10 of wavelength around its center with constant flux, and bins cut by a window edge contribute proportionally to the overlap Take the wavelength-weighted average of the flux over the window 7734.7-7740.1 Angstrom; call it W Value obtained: 10.3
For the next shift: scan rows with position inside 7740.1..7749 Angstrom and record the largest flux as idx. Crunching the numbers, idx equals 10.21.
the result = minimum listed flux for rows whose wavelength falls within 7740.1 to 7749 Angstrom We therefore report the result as 10.03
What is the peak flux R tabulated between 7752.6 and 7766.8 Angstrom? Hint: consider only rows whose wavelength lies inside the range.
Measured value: 10.42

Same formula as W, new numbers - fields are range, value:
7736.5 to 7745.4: 10.2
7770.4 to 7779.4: 10.3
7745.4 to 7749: 10.1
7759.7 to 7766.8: 10.3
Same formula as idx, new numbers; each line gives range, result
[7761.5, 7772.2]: 10.37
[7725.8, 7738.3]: 10.32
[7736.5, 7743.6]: 10.3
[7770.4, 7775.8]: 10.4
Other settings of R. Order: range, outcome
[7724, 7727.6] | 10.25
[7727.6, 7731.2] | 10.23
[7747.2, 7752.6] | 10.27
